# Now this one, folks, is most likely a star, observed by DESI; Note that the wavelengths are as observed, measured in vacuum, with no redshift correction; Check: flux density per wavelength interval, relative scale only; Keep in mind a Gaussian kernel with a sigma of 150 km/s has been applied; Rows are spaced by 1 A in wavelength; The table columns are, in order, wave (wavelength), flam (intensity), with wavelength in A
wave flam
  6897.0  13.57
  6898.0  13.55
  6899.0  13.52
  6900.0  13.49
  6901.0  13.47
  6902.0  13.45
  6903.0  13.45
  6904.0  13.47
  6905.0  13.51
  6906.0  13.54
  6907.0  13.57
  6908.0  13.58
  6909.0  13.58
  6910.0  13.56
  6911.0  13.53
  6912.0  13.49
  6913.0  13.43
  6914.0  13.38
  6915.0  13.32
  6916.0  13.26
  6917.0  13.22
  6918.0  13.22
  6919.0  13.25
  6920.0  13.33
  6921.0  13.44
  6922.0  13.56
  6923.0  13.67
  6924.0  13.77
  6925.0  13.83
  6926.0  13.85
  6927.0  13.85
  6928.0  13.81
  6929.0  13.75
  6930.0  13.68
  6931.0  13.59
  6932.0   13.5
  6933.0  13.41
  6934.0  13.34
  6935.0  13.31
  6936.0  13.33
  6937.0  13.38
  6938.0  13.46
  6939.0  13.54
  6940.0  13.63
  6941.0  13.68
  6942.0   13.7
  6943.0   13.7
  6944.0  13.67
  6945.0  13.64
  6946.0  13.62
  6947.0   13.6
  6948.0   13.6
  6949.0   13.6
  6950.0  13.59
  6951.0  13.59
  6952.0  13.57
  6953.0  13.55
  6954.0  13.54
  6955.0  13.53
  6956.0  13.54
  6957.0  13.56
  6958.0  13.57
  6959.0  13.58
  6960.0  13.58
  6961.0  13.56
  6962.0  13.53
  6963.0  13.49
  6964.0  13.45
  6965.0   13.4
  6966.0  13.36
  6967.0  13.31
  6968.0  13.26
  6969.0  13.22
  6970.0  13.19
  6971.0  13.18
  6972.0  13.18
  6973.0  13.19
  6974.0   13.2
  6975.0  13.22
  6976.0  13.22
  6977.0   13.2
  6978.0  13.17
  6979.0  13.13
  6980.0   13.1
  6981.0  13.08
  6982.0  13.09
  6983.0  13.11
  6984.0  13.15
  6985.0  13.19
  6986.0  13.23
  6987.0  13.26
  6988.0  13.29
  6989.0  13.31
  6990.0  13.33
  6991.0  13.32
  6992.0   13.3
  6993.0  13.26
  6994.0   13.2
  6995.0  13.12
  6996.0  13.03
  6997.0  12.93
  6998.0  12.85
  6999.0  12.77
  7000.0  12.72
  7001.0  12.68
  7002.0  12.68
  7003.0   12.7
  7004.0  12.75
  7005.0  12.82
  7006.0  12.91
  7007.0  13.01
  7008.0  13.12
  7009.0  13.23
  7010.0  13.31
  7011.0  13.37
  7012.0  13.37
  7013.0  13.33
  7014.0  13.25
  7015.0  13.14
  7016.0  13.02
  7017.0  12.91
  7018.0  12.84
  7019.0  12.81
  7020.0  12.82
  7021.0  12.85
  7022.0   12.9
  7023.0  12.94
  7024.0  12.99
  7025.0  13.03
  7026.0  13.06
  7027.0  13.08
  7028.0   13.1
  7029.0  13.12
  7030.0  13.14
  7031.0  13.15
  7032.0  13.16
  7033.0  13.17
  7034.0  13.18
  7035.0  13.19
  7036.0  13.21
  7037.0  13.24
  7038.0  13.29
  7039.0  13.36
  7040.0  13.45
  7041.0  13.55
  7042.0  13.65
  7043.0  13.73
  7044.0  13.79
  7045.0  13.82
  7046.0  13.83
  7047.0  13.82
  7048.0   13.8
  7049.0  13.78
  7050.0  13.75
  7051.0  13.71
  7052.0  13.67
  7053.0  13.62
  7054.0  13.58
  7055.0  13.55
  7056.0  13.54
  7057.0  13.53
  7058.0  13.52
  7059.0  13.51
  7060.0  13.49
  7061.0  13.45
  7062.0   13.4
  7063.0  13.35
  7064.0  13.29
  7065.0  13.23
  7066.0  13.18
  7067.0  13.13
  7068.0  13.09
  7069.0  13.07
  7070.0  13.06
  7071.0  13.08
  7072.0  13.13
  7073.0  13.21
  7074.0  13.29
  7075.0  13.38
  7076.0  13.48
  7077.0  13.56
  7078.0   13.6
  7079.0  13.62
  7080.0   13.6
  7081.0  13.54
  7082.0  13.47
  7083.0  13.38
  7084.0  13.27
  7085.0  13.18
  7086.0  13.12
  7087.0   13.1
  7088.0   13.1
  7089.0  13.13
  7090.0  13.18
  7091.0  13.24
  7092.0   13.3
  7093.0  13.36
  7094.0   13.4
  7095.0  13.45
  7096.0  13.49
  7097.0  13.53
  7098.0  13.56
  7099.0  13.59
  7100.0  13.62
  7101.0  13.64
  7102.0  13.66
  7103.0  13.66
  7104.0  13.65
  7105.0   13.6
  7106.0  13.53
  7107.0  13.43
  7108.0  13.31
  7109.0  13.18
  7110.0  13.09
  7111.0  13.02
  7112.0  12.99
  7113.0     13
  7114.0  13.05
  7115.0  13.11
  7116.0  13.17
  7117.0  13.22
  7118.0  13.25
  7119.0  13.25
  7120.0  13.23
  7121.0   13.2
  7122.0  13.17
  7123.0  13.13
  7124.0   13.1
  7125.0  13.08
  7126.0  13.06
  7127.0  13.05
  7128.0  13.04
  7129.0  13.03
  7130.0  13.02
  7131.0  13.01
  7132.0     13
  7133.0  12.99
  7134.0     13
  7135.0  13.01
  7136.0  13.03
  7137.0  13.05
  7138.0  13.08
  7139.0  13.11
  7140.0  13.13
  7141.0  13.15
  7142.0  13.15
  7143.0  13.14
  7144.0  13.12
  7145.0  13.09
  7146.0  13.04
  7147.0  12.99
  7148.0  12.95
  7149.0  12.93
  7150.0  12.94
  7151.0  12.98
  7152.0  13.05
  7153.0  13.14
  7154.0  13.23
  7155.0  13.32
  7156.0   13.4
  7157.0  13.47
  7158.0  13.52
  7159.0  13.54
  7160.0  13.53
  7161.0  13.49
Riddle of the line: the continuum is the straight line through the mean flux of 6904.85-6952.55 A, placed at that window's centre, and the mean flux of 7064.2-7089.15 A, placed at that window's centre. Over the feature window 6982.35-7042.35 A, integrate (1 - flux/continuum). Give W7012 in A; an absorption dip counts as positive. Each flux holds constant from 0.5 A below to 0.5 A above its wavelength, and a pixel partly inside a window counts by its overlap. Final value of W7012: 1.3 A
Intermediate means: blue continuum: 13.5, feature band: 13.1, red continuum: 13.3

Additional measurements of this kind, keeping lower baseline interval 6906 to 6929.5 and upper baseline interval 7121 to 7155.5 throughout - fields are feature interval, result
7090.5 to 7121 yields -0.49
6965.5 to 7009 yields 0.92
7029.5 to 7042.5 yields 0.00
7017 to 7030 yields 0.34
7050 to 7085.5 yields -0.48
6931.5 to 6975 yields -0.04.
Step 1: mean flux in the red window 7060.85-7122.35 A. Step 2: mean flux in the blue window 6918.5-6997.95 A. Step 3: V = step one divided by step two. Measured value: 0.99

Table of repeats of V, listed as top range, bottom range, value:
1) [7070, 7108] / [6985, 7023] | 1.03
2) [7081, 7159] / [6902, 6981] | 0.98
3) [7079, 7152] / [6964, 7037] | 1.01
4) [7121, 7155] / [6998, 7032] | 1.01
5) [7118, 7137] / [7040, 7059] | 0.96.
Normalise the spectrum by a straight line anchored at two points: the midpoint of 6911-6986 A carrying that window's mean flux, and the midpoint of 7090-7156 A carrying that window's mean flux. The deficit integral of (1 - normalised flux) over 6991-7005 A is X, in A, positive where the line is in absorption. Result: 0.5 A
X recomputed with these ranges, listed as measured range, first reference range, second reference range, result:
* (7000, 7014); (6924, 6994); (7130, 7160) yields 0.4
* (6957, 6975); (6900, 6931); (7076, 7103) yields 0.2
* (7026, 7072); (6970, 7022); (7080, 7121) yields -0.7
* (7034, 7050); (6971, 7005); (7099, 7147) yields -0.5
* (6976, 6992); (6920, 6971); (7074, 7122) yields 0.3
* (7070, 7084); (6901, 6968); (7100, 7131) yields -0.1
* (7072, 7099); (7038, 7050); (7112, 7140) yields 0.0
